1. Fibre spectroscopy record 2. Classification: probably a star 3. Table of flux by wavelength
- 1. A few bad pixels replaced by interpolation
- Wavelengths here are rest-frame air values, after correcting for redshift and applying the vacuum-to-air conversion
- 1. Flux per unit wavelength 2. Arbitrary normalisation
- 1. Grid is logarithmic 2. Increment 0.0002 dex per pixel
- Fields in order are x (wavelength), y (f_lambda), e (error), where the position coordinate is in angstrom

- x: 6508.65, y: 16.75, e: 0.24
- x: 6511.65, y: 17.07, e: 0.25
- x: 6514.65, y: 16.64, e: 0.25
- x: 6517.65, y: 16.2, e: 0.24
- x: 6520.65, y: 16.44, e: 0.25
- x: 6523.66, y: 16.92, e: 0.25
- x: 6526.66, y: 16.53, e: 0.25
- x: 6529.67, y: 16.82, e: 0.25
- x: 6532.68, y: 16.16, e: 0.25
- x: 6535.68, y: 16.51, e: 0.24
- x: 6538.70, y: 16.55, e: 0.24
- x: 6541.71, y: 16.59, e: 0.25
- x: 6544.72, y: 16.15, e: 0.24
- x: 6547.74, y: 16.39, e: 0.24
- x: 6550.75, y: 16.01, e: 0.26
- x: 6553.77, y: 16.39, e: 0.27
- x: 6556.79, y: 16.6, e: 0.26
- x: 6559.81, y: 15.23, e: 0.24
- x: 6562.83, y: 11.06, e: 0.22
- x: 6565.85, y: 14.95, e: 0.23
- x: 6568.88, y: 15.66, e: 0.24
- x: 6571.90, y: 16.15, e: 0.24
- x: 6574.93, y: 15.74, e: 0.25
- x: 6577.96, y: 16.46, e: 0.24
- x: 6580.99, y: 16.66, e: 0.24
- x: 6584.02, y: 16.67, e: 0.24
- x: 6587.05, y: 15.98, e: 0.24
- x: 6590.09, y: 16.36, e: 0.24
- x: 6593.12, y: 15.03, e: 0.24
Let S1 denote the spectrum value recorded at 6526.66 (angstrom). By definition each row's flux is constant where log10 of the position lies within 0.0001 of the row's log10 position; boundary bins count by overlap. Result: 16.53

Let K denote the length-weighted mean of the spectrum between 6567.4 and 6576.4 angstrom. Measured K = 15.9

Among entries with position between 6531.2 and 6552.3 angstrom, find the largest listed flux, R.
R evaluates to 16.59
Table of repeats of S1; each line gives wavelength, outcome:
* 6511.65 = 17.07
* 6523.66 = 16.92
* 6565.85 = 14.95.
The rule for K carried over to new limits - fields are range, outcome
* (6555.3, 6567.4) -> 14.5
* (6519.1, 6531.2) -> 16.7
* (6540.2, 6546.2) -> 16.4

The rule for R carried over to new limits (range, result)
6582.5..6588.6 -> 16.67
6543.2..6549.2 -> 16.39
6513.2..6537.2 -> 16.92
